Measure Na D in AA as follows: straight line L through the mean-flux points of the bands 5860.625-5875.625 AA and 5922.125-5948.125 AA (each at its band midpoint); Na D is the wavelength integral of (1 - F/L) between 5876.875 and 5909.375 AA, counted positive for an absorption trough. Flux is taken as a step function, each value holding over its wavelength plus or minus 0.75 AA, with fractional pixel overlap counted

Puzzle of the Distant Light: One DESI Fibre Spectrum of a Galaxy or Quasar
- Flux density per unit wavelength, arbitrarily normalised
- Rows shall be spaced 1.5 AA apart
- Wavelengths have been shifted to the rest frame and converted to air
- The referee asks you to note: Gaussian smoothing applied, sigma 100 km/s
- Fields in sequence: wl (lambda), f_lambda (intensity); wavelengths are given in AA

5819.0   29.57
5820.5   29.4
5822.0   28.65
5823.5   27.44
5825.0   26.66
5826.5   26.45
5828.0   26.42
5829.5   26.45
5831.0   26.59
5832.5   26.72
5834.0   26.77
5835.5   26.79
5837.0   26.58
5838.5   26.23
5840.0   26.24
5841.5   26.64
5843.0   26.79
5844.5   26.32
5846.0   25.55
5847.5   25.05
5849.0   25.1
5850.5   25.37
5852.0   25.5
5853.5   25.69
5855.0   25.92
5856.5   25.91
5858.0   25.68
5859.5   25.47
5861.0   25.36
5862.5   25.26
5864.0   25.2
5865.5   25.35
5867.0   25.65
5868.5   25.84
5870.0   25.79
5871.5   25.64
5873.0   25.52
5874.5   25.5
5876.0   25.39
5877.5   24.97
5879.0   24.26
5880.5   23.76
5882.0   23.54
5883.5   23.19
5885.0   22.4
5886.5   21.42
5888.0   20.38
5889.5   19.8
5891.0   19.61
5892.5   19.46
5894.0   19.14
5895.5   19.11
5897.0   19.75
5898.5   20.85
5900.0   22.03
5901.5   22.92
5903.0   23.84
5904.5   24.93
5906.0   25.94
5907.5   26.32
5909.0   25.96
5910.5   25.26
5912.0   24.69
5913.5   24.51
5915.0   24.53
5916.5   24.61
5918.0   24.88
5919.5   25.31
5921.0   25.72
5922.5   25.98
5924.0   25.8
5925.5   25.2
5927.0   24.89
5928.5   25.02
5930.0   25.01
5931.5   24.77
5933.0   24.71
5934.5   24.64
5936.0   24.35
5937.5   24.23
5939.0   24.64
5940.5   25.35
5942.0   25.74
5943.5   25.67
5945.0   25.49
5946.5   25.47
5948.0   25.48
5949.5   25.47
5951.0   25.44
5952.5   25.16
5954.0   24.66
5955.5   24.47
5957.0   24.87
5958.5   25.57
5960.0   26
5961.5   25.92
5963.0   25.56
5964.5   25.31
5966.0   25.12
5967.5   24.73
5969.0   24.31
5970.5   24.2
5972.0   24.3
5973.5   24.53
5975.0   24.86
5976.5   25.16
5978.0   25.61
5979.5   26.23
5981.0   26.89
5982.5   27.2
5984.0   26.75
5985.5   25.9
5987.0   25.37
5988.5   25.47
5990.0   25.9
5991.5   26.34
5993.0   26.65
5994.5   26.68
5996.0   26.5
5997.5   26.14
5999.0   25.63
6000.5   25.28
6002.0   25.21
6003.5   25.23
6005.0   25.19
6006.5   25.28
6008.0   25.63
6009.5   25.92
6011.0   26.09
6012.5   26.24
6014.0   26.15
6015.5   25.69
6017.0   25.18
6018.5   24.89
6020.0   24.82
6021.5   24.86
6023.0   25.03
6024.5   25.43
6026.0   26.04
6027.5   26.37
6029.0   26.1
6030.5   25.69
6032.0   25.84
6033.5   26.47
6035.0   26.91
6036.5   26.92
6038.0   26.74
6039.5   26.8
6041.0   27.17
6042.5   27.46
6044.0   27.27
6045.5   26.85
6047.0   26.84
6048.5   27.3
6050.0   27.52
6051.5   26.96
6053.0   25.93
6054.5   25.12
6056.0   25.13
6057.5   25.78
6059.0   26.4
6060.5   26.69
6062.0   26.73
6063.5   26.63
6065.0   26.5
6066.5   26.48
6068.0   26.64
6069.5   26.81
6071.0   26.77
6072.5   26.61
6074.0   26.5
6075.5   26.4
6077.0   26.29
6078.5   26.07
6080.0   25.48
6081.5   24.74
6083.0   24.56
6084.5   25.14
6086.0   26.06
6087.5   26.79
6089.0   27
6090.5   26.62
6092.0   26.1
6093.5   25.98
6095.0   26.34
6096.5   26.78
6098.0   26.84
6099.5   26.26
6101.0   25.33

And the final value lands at 3.82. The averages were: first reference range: 25.5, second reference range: 25.1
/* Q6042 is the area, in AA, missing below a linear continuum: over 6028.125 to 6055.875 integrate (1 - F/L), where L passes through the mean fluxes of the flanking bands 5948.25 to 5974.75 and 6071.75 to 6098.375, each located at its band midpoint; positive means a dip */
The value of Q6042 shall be -1.0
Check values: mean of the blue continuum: 25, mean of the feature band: 26.6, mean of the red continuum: 26.1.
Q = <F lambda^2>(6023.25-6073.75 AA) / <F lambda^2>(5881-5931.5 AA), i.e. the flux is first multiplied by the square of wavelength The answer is 1.19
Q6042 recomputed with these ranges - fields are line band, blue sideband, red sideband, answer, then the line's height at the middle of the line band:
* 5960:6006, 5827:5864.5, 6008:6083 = 0.9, 26.1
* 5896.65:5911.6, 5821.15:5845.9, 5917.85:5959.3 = 1.0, 25.7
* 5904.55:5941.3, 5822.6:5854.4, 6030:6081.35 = 1.8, 26.4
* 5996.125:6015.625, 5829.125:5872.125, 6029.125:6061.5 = 0.5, 26.4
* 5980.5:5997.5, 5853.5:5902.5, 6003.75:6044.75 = -0.6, 25.4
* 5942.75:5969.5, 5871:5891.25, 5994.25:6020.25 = -0.6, 24.7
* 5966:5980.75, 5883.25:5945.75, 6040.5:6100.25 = -0.1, 24.8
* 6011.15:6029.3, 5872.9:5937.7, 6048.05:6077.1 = 0.1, 25.7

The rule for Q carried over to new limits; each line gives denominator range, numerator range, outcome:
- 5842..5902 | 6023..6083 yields 1.17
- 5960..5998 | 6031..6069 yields 1.06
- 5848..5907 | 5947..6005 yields 1.11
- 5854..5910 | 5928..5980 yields 1.08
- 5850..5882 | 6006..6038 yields 1.07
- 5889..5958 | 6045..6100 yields 1.14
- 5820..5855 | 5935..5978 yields 0.99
